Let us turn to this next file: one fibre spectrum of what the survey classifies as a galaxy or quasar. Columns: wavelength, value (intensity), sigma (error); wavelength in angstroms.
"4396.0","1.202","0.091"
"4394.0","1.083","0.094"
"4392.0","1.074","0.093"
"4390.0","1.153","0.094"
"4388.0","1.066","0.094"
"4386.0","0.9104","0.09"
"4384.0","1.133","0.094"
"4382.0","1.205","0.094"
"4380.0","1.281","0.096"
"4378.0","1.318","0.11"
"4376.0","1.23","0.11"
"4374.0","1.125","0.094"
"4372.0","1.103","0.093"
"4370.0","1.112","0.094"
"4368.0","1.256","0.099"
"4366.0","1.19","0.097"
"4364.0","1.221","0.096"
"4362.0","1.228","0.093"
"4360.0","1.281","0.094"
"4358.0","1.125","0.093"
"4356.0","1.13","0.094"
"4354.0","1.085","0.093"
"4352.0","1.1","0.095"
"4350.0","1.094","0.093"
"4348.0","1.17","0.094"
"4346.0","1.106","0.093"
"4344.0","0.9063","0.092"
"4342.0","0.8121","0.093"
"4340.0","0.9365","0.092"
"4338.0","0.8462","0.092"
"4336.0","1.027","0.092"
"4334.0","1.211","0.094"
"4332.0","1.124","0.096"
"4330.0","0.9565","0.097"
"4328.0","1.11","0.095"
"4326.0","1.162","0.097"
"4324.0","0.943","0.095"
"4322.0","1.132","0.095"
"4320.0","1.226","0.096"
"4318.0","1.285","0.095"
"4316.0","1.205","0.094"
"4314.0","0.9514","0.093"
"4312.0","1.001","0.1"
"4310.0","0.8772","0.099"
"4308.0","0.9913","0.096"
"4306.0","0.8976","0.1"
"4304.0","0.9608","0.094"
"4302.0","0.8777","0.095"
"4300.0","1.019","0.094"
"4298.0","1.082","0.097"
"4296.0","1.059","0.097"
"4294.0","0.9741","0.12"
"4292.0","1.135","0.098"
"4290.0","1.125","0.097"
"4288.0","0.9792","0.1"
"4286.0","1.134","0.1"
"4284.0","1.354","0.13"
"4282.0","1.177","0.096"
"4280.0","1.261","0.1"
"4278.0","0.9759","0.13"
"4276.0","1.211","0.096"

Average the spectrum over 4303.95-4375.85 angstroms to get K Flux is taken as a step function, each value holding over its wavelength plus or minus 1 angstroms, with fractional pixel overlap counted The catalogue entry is 1.08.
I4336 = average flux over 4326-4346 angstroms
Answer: 1.01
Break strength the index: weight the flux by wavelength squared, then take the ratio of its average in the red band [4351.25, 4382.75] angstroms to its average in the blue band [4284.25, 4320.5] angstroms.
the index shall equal 1.17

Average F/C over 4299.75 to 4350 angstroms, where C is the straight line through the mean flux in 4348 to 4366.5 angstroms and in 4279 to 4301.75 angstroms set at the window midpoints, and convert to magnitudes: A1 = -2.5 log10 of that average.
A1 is 0.11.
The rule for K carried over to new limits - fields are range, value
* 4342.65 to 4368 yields 1.14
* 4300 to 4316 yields 0.959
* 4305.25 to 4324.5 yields 1.06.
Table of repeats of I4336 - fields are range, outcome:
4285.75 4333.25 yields 1.05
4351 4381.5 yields 1.19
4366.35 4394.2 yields 1.15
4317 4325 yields 1.15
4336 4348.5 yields 0.96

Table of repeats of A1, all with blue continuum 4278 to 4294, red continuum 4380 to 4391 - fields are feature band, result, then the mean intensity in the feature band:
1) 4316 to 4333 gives 0.01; 1.12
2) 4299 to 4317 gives 0.16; 0.976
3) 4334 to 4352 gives 0.12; 1.01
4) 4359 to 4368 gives -0.11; 1.23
